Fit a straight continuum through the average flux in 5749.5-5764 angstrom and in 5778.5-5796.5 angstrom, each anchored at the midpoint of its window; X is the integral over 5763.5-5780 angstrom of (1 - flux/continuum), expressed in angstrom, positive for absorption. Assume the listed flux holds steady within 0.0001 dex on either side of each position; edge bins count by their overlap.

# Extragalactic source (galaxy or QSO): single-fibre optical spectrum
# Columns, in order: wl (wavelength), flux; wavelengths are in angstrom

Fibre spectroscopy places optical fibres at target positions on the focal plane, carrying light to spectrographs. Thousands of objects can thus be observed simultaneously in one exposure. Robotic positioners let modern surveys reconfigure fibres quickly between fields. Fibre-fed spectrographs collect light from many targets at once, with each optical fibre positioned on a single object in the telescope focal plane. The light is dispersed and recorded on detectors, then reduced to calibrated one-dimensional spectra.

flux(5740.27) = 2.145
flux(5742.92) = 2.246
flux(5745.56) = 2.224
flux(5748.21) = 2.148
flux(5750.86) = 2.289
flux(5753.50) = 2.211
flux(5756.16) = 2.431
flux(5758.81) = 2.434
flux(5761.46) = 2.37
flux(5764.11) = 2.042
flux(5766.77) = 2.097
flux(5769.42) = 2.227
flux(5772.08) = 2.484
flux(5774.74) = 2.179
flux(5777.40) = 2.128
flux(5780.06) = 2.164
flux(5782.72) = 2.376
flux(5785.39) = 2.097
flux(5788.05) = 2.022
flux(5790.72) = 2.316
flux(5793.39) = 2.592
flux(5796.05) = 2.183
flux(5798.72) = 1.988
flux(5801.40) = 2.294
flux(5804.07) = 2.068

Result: 0.7 angstrom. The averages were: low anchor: 2.32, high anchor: 2.25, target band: 2.2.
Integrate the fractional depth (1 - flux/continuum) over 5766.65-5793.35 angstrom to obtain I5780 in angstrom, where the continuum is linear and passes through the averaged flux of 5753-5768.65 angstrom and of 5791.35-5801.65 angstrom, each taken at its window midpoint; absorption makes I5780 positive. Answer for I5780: 0.4 angstrom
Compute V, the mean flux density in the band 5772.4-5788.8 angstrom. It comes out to 2.19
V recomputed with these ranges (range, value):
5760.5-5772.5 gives 2.22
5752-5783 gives 2.26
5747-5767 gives 2.26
